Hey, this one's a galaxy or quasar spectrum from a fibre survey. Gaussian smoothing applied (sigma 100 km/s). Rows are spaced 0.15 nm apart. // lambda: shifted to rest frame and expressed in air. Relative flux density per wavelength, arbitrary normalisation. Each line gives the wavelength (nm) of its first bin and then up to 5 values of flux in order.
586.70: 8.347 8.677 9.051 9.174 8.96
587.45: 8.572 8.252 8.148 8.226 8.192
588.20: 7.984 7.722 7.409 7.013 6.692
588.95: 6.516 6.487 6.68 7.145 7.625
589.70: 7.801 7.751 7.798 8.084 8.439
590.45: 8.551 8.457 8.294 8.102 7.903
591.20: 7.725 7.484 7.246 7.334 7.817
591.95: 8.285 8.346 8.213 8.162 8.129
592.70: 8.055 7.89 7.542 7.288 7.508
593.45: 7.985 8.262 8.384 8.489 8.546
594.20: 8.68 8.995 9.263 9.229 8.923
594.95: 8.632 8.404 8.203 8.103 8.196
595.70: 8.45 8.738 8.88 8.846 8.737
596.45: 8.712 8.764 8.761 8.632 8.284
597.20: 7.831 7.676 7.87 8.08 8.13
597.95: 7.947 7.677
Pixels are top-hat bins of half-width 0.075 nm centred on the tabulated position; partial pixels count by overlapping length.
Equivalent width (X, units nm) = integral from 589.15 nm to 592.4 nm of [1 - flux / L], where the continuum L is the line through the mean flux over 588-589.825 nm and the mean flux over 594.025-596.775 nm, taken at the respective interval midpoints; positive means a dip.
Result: -0.08 nm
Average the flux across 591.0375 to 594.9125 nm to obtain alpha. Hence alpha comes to 8.15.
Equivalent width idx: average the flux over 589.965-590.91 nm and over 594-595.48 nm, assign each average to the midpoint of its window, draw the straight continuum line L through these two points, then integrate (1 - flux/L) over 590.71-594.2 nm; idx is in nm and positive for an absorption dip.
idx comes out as 0.208 nm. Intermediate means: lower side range 8.28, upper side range 8.7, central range 7.97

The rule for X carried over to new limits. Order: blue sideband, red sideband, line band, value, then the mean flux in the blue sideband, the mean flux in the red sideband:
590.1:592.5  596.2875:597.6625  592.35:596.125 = -0.08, 8.03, 8.33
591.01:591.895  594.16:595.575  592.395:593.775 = 0.04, 7.59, 8.68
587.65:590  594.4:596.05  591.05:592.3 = 0.03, 7.45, 8.64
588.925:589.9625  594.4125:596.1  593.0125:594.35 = 0.02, 7.2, 8.64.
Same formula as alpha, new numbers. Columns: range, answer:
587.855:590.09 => 7.4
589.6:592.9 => 7.99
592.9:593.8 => 7.81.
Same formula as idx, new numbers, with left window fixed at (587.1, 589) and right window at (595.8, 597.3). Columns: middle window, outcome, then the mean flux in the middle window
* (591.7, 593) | 0.03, 8.06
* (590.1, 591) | -0.02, 8.32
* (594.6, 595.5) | -0.01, 8.55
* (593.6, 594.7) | -0.04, 8.75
